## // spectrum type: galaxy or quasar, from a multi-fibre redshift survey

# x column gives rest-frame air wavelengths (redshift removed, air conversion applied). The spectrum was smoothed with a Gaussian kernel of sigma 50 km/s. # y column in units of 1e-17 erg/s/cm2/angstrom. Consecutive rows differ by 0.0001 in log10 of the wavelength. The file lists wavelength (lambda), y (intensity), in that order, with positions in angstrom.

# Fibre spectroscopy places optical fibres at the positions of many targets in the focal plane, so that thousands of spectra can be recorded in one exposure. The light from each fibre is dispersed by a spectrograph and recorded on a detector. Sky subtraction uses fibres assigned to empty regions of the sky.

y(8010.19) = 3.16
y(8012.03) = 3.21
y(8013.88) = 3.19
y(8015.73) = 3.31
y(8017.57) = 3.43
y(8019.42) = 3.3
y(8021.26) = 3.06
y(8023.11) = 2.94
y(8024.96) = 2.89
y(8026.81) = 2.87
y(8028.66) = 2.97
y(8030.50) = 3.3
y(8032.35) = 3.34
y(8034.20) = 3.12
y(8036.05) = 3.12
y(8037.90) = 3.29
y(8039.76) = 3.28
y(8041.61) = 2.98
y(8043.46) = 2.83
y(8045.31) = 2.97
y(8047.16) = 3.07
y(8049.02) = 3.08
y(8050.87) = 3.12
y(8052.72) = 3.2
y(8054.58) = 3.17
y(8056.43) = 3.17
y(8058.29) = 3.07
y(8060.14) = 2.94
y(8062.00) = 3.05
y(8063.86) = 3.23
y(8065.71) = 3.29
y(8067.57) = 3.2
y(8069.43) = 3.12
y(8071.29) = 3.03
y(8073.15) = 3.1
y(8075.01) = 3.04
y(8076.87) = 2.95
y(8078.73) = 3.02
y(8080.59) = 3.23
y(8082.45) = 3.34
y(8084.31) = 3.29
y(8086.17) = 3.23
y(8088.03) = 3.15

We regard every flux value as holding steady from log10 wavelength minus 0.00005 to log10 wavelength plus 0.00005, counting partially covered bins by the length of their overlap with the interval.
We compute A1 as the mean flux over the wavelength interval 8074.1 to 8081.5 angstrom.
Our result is 3.06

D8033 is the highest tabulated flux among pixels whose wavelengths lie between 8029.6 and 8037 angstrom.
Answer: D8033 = 3.34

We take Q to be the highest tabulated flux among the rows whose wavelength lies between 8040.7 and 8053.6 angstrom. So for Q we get 3.2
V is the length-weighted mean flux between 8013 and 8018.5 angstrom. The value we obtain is 3.31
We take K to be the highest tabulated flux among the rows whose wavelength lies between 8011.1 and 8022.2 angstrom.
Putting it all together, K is 3.43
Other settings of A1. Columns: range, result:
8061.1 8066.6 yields 3.19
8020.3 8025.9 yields 2.97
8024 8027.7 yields 2.88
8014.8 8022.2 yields 3.28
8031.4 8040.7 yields 3.23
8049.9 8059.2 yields 3.15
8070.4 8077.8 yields 3.03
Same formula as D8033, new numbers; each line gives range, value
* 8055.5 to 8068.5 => 3.29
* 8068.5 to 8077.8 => 3.12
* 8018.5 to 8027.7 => 3.3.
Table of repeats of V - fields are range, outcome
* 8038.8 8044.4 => 3.03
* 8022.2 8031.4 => 2.99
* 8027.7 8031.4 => 3.14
